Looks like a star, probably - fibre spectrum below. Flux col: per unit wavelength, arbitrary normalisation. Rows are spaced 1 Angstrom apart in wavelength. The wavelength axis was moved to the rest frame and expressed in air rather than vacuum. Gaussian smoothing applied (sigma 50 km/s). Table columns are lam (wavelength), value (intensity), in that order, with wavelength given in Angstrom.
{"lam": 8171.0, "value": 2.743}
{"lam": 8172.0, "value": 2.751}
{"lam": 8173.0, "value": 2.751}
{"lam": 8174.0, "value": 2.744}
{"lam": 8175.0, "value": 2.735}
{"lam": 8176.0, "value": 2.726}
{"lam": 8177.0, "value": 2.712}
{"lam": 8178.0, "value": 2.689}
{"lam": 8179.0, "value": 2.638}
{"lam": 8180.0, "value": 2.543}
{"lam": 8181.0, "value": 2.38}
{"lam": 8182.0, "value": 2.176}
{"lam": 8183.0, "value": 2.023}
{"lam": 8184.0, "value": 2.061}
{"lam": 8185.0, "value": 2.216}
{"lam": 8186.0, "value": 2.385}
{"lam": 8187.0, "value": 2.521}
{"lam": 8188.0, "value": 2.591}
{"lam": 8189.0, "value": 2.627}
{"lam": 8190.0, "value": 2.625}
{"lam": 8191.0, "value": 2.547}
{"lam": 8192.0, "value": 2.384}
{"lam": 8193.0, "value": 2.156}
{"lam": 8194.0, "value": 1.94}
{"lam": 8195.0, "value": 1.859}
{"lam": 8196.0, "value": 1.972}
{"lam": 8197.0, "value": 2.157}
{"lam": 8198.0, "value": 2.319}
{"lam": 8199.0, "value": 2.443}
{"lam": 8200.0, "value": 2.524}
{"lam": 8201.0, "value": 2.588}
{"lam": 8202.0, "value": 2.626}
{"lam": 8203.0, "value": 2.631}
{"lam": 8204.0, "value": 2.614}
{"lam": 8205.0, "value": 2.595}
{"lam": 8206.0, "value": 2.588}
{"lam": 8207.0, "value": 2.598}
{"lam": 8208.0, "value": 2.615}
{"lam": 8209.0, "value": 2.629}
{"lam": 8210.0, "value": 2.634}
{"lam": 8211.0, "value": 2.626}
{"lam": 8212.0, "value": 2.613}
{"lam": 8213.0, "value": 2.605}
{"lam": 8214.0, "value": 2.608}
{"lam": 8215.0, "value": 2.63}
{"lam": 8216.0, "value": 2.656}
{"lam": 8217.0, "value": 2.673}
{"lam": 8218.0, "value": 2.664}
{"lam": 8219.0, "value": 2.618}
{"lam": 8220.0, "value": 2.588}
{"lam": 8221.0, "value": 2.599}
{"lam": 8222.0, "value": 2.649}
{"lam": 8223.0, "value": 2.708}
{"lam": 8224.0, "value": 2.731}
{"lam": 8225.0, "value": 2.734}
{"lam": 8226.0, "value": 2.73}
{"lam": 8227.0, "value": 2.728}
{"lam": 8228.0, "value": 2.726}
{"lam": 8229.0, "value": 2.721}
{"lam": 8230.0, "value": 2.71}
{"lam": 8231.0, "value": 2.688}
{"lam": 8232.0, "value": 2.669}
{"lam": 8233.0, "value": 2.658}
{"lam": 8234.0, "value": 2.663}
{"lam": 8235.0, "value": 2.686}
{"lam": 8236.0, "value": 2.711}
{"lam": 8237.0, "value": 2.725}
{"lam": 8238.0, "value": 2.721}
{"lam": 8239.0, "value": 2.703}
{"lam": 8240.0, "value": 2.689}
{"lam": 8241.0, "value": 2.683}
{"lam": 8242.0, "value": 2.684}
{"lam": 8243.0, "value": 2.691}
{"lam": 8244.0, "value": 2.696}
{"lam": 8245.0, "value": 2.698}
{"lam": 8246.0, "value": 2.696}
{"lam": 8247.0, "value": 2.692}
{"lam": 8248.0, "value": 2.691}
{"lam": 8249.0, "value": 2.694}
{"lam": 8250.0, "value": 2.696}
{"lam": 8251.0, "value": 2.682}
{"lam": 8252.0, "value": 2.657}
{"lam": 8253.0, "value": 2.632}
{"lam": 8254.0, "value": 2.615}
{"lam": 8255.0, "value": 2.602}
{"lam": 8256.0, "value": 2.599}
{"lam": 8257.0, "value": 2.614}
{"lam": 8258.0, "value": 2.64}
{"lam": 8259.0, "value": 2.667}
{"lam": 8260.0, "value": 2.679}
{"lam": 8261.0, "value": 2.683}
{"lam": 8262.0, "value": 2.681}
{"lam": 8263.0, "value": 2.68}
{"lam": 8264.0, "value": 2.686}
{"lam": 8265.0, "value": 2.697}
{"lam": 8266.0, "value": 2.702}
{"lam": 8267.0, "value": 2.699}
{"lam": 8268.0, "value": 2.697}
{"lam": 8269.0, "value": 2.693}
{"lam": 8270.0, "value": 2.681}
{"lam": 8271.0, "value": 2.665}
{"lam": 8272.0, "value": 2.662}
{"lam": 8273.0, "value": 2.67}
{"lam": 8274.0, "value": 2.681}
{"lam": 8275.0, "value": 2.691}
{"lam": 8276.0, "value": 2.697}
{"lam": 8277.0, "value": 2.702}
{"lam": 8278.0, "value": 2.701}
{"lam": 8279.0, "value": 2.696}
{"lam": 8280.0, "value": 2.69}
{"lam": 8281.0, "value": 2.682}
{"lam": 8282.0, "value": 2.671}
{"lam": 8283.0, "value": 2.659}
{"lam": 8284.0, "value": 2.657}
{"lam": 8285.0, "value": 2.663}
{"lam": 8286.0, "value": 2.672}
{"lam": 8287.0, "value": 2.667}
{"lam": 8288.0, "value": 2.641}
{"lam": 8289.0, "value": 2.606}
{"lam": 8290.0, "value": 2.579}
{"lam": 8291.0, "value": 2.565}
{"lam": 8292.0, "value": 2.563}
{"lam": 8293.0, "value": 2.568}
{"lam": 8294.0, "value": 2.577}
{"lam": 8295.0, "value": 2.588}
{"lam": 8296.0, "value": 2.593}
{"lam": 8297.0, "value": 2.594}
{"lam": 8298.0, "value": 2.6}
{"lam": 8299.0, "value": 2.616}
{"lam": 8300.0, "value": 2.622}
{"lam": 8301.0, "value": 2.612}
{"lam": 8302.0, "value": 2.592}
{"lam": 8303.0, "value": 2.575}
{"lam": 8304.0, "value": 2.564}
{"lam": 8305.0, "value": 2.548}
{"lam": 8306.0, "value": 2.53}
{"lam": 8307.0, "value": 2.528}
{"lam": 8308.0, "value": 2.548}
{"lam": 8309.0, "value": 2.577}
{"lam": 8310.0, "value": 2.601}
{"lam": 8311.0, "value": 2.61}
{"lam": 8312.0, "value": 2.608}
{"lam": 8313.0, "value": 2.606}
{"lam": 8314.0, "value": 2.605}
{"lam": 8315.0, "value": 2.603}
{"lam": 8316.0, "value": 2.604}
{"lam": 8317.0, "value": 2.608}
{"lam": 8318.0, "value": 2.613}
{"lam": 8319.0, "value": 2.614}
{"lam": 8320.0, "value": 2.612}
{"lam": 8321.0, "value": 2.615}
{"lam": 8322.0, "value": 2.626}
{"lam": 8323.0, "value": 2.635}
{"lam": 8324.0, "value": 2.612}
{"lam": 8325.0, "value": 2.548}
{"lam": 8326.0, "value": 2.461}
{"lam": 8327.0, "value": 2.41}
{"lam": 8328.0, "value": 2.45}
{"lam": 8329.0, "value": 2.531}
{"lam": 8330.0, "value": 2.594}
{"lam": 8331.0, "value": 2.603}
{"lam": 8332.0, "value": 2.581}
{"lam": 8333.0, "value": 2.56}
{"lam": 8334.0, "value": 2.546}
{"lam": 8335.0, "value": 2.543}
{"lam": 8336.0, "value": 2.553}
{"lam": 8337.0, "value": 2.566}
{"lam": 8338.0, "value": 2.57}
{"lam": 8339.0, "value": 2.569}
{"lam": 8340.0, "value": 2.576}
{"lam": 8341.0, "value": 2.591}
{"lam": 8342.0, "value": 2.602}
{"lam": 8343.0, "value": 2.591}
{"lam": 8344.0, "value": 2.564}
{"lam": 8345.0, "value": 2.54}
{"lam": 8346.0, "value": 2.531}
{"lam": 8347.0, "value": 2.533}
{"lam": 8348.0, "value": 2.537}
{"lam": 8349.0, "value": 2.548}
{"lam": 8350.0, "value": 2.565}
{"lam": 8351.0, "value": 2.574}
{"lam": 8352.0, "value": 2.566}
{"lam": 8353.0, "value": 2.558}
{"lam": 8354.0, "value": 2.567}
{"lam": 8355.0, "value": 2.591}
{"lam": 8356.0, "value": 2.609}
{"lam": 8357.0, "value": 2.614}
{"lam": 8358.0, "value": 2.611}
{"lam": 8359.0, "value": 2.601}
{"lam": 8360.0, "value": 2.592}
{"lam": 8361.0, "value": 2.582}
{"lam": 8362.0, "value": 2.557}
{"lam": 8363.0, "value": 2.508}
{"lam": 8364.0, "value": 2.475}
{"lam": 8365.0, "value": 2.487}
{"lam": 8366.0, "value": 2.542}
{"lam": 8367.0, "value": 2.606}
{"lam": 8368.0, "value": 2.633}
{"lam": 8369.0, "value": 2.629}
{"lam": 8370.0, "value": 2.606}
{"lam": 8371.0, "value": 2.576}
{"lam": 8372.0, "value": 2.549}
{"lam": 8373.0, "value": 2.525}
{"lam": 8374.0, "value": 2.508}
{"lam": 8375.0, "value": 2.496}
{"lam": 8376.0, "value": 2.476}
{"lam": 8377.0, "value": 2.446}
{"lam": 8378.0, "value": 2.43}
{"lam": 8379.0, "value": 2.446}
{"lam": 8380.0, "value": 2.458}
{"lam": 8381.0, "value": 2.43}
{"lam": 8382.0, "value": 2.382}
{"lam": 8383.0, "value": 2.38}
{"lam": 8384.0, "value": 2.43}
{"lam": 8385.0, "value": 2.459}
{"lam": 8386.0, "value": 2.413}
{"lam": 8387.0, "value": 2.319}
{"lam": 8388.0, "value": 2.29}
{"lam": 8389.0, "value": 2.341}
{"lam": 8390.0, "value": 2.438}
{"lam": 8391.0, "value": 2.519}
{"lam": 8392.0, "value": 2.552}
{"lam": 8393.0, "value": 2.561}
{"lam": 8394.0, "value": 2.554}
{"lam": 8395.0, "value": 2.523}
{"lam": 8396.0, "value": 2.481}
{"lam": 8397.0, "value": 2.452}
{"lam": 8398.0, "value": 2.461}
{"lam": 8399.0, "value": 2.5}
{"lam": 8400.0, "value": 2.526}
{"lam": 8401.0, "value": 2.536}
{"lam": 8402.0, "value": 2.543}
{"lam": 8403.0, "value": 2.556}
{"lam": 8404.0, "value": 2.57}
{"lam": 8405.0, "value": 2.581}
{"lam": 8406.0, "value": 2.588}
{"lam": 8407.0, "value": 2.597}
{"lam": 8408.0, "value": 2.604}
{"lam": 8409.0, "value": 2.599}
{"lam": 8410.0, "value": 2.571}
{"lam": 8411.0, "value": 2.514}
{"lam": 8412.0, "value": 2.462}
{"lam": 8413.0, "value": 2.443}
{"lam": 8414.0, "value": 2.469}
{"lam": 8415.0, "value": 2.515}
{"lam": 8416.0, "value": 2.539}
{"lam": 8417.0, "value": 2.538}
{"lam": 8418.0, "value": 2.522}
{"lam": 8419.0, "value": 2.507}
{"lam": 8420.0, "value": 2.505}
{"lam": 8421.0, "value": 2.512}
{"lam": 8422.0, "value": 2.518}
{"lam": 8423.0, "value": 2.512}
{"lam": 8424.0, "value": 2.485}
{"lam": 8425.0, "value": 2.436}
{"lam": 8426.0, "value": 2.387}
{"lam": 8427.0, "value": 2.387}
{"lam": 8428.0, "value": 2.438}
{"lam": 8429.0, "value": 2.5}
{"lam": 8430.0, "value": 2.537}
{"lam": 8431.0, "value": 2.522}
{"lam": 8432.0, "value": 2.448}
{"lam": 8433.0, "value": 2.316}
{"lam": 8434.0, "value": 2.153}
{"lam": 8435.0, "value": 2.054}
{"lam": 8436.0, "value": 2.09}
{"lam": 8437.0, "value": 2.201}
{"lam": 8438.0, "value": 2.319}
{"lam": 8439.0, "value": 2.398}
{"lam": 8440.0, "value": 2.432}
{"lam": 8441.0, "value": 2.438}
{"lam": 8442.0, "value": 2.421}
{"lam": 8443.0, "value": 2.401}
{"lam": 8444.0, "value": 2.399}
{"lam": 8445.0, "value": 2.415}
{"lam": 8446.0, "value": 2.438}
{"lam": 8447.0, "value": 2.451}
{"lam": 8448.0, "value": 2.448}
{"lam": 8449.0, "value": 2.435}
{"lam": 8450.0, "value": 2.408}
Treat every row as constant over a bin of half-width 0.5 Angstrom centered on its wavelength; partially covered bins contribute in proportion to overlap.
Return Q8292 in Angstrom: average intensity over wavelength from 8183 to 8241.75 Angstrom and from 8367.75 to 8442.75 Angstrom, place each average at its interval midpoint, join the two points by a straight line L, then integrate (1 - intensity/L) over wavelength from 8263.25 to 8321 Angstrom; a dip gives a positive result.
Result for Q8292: -2.55 Angstrom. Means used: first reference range 2.55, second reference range 2.47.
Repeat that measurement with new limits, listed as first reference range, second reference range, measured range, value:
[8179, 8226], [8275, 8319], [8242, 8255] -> -0.64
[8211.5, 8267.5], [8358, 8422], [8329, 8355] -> -0.03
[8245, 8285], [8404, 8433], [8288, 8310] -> 0.47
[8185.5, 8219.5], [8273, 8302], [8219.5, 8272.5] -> -2.32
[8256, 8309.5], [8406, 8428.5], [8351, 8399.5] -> 0.74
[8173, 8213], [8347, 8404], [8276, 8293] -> -1.08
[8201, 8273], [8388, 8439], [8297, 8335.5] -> 0.00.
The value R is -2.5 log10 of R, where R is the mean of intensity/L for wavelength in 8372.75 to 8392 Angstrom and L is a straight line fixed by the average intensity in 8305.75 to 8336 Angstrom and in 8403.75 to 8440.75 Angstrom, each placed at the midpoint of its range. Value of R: 0.03 mag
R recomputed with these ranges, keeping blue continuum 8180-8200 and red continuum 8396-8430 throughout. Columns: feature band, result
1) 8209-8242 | -0.149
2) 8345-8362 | -0.051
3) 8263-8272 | -0.136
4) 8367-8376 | -0.039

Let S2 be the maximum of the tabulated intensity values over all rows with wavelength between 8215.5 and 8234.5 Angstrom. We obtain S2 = 2.734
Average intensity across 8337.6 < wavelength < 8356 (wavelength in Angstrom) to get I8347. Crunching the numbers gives 2.57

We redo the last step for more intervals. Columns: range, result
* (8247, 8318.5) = 2.64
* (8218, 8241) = 2.69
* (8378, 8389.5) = 2.4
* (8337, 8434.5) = 2.51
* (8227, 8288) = 2.68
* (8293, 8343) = 2.58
